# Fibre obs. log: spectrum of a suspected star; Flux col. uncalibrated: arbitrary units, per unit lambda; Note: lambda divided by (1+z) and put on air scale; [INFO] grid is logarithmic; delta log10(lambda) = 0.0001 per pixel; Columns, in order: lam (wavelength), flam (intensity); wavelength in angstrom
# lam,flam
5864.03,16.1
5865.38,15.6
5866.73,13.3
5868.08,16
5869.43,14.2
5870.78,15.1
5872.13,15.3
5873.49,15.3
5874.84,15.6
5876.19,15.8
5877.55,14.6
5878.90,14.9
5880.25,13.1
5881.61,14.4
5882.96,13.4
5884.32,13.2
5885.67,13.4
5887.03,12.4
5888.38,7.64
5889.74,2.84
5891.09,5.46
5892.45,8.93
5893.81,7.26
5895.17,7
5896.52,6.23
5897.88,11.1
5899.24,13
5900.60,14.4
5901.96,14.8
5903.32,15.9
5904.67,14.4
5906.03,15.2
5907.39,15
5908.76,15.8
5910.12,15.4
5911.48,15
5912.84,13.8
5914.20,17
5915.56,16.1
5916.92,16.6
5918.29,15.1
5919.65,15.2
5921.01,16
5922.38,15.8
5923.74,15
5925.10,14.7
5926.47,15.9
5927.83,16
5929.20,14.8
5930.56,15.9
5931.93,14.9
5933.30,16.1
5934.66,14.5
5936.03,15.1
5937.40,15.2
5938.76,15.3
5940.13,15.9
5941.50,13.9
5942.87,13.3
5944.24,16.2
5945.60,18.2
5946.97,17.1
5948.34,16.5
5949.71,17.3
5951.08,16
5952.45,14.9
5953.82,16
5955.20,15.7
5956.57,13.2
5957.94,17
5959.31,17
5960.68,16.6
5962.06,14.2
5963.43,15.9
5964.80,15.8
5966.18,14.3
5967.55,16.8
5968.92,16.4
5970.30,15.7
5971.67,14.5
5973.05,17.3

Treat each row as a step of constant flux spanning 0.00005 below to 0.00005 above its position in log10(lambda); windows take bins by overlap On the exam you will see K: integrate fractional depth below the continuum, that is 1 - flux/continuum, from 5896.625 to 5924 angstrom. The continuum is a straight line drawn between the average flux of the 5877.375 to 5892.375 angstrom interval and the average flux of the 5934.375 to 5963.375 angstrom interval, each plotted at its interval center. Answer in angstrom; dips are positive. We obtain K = -3.9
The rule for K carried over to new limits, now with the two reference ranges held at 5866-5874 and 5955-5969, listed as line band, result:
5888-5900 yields 5.8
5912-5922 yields -0.3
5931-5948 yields 0.0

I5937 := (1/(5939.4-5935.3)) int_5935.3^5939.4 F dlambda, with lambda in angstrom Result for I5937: 15.2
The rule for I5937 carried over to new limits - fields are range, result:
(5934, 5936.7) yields 14.8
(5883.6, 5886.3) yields 13.3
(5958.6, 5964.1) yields 15.9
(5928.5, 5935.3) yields 15.2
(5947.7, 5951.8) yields 16.6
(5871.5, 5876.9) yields 15.5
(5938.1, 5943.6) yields 14.6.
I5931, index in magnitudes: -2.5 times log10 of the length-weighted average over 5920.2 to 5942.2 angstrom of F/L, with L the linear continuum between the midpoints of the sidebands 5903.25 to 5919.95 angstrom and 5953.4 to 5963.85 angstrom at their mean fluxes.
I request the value 0.02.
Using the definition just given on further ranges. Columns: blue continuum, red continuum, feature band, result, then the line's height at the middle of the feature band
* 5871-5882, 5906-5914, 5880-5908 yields 0.30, 15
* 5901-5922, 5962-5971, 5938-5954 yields -0.02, 15.6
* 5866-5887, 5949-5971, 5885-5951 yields 0.09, 15.1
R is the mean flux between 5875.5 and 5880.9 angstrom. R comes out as 14.6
